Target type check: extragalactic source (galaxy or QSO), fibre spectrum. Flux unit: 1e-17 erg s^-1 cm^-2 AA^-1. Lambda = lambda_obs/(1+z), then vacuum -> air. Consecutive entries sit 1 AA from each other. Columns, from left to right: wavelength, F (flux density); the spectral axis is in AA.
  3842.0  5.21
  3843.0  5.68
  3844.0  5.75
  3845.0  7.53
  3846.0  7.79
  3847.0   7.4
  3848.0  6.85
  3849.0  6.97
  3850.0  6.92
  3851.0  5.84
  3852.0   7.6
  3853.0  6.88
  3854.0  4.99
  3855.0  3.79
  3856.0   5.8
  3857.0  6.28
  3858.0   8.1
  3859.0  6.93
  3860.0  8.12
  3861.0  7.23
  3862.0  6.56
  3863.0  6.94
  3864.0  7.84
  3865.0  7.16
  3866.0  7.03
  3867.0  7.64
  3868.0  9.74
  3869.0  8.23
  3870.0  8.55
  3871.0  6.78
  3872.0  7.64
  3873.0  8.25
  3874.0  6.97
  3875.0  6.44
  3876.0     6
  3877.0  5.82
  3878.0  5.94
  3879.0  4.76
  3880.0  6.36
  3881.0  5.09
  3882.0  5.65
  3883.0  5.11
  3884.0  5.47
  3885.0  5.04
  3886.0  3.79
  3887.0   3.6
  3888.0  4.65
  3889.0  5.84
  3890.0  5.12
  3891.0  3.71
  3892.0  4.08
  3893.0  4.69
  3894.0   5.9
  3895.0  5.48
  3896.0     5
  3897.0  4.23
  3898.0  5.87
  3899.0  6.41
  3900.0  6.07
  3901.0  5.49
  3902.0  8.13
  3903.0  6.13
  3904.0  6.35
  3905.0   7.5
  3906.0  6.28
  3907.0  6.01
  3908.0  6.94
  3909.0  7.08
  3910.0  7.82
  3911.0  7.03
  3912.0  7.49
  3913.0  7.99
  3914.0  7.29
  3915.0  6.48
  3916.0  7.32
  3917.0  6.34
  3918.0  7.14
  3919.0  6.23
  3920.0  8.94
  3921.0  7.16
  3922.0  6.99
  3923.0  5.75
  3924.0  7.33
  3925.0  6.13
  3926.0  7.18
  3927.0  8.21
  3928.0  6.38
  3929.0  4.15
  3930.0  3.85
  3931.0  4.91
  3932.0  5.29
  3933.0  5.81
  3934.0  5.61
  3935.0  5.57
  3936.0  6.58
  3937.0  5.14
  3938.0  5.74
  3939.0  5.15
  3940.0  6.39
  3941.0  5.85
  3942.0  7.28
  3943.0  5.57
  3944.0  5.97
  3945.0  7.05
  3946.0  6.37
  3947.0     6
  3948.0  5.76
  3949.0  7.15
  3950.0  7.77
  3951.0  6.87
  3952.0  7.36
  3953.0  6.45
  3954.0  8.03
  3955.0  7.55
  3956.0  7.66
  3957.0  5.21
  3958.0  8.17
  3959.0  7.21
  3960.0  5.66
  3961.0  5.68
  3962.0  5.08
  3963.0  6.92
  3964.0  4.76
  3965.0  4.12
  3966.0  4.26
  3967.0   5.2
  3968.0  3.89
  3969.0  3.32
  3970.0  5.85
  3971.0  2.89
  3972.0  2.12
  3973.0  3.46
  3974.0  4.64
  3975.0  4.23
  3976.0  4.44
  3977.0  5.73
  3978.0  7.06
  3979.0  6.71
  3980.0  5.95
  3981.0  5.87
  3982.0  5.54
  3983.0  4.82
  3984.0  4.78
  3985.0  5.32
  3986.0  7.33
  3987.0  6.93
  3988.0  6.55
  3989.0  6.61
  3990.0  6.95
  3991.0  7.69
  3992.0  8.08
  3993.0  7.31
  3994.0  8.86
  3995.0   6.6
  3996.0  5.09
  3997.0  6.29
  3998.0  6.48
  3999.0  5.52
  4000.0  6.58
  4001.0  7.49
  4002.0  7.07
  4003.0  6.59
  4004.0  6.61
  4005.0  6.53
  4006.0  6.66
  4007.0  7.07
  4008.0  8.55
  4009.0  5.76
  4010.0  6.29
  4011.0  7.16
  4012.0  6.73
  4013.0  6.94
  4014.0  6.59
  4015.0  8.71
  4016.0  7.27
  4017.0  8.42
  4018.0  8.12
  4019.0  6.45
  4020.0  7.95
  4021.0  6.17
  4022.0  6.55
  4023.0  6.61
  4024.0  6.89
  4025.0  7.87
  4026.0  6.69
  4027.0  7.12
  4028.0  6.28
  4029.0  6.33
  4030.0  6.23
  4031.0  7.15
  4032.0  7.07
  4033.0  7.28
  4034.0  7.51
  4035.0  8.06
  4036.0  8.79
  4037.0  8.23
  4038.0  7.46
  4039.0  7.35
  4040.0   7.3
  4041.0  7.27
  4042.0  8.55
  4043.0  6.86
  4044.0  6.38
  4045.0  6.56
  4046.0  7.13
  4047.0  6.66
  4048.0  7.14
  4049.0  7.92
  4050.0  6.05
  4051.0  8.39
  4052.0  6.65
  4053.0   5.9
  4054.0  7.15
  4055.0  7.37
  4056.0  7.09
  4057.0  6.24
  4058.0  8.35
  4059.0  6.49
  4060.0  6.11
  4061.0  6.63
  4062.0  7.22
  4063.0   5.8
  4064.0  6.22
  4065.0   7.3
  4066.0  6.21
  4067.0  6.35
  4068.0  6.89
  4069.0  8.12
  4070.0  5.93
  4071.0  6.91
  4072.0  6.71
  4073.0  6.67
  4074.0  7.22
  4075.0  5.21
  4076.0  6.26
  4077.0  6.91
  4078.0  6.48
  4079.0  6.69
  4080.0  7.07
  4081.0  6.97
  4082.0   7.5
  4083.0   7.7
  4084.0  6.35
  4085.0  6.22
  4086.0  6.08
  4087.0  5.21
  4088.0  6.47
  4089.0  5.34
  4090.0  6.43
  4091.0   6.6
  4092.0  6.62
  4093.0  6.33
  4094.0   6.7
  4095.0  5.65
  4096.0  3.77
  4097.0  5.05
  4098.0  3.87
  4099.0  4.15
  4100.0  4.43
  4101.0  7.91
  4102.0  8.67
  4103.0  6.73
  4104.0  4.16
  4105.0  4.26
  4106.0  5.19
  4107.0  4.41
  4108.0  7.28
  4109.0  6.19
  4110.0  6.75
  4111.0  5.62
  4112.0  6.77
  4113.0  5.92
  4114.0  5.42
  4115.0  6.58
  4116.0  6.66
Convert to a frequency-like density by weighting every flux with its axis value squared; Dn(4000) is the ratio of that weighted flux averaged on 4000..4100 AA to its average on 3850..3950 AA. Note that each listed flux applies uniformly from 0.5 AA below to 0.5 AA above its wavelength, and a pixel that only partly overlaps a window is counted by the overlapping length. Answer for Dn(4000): 1.16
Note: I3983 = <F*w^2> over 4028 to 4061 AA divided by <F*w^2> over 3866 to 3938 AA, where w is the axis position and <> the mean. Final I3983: 1.23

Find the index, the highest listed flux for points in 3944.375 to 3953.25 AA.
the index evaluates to 7.77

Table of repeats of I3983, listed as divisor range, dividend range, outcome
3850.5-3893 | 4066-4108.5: 1.10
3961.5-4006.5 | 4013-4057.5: 1.27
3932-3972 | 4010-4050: 1.27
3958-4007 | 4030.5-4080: 1.24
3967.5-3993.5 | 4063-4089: 1.25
